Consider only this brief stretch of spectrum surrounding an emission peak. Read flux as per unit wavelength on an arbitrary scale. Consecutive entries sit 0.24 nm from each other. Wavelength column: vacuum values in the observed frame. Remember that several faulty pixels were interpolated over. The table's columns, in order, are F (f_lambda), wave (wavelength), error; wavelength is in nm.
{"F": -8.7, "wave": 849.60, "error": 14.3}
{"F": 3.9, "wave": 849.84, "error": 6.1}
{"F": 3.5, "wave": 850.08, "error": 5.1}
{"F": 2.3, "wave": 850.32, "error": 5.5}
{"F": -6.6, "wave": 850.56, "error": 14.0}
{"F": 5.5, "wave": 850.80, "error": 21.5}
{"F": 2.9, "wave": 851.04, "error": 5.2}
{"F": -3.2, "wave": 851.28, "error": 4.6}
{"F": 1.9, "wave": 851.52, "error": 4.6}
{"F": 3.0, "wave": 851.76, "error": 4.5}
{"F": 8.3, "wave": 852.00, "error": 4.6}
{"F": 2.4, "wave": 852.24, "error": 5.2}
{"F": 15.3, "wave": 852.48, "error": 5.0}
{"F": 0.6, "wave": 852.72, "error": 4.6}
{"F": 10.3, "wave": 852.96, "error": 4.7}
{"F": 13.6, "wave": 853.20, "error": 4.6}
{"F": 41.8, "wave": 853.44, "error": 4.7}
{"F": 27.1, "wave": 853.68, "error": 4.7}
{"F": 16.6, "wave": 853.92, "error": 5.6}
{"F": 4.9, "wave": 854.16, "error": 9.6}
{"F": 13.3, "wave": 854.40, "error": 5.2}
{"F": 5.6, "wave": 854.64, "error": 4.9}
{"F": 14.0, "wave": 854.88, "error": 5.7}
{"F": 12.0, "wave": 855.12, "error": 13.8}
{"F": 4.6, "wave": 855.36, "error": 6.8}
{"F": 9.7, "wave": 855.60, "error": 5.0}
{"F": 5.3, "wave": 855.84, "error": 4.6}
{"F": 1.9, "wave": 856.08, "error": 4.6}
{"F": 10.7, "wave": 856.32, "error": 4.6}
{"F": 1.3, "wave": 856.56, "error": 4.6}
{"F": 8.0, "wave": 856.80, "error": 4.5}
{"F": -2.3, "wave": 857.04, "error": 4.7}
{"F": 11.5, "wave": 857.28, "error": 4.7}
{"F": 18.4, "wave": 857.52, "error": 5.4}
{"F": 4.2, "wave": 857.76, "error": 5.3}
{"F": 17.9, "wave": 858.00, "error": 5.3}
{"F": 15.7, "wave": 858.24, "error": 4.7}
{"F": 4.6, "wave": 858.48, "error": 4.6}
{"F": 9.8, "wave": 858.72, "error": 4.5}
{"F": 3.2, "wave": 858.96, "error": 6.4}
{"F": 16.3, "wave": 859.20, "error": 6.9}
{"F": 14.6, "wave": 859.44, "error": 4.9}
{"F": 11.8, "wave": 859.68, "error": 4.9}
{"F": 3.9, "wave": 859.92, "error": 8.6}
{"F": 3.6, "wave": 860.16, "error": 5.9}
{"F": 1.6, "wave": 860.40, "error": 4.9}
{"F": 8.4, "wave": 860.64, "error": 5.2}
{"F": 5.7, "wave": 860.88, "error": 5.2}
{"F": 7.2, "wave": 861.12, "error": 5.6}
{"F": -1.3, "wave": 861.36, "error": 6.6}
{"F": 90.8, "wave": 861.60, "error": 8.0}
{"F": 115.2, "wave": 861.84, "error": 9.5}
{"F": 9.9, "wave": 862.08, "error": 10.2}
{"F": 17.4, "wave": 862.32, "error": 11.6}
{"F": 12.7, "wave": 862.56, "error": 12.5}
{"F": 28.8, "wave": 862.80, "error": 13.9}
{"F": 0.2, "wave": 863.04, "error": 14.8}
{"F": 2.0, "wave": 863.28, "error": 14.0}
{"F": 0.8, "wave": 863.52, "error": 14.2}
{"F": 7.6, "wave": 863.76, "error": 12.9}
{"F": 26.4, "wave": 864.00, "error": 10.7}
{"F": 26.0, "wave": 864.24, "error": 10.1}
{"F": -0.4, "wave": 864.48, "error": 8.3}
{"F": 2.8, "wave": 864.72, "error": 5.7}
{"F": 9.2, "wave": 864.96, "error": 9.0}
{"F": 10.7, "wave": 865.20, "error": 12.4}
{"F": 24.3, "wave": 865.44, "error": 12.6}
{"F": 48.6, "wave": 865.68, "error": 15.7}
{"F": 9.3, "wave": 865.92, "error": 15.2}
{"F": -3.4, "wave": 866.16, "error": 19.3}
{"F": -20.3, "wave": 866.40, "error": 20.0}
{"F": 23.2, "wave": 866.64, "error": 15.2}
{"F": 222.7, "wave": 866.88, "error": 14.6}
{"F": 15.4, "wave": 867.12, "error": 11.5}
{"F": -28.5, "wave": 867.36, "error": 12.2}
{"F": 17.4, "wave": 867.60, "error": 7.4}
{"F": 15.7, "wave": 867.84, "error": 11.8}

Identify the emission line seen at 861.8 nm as [O III]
